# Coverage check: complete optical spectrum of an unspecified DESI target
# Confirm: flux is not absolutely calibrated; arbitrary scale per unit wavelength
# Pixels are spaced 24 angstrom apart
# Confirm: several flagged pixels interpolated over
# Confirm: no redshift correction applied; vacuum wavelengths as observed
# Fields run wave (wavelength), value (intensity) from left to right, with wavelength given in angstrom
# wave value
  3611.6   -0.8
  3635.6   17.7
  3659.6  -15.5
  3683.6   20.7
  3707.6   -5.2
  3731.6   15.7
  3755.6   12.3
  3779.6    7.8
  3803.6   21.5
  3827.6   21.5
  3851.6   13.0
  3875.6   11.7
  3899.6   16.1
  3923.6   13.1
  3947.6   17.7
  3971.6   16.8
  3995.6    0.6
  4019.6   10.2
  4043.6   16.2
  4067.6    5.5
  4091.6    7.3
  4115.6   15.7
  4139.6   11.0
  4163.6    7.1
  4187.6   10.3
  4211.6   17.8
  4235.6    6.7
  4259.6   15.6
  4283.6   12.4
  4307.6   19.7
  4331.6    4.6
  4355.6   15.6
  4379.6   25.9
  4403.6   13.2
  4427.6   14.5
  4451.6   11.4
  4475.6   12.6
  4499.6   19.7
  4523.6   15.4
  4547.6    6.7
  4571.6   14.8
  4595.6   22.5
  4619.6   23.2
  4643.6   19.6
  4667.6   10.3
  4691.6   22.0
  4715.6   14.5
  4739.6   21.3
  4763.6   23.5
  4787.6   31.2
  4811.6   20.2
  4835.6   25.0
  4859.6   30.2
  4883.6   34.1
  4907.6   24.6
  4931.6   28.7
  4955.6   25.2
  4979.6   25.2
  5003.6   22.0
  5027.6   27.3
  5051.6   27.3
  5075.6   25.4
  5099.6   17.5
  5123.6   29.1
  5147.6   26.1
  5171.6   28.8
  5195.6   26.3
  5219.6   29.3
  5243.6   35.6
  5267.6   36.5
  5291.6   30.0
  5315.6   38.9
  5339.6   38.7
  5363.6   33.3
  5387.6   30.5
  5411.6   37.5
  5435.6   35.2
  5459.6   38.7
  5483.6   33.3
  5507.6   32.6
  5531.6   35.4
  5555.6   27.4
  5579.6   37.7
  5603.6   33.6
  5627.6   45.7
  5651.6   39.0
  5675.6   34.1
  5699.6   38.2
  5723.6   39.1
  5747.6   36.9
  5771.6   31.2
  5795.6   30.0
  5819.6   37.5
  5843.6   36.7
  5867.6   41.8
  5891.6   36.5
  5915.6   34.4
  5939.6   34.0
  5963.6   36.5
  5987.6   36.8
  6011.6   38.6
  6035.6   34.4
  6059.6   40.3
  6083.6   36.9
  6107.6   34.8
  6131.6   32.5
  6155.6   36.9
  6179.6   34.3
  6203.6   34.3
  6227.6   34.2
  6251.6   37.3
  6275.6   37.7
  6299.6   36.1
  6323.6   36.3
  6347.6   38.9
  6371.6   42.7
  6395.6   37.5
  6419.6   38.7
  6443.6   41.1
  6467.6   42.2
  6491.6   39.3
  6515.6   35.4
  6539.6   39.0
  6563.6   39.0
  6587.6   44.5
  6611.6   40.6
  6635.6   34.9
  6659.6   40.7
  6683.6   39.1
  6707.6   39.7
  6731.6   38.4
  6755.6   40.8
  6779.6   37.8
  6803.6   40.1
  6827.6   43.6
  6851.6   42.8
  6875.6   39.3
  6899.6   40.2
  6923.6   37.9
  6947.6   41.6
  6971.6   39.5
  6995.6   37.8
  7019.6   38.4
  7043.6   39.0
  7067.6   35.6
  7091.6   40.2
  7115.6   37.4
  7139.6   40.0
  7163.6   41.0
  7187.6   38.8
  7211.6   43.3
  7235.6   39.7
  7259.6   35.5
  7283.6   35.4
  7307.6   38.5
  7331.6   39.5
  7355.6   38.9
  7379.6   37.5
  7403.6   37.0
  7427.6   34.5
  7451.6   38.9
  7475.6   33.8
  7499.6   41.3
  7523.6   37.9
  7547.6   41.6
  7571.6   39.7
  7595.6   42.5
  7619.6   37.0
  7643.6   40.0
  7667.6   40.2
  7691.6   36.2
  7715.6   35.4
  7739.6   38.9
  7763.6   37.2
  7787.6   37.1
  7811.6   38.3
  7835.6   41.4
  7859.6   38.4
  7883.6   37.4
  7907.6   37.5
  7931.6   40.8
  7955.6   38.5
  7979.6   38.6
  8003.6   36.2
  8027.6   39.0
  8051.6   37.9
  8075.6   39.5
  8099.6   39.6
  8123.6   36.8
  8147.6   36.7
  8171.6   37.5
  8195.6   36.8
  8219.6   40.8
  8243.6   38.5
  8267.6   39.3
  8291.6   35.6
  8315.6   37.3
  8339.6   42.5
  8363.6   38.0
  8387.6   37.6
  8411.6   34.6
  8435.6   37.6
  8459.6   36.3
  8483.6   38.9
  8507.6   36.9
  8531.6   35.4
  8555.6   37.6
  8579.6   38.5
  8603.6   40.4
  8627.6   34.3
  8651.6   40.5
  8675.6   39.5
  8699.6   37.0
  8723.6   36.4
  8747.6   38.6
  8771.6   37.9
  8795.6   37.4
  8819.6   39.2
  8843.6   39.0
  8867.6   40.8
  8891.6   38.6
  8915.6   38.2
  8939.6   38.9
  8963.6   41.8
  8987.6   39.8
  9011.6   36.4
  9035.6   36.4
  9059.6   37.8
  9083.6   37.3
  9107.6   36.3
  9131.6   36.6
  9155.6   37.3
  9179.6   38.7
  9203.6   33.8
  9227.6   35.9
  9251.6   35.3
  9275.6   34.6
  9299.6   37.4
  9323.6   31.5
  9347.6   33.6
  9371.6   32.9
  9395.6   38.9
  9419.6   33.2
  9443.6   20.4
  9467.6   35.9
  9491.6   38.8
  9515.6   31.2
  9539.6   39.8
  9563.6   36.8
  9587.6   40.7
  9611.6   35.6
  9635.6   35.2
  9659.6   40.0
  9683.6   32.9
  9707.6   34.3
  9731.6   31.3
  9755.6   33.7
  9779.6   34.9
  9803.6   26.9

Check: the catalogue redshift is 0.19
